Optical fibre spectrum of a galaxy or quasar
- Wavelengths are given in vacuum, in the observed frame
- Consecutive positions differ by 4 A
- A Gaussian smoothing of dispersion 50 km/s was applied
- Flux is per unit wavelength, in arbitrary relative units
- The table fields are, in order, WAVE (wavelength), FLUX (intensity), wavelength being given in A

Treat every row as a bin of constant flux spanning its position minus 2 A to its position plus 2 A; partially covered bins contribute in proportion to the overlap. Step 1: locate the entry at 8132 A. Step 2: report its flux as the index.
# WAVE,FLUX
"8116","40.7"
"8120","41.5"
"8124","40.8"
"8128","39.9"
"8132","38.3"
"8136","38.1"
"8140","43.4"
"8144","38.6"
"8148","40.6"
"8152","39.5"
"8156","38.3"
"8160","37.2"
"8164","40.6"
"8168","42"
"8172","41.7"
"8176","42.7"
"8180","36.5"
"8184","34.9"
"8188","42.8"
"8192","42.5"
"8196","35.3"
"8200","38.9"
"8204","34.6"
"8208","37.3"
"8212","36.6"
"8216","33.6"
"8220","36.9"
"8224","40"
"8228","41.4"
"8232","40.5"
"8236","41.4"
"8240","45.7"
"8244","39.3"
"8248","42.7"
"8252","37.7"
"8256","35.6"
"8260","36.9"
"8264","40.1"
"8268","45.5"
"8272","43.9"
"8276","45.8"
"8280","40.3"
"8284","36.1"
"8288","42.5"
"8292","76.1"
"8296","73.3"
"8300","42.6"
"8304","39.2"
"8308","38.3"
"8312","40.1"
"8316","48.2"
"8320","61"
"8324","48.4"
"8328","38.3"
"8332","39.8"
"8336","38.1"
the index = 38.3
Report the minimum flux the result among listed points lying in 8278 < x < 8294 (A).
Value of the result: 36.1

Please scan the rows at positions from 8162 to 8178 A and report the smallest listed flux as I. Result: 40.6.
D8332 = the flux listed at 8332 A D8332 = 39.8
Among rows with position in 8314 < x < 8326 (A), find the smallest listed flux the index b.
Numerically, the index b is 48.2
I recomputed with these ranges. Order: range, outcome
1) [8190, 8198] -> 35.3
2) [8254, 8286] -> 35.6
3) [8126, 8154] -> 38.1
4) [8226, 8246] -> 39.3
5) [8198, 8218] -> 33.6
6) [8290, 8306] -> 39.2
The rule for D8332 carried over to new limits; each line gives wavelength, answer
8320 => 61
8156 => 38.3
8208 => 37.3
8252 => 37.7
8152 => 39.5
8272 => 43.9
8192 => 42.5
